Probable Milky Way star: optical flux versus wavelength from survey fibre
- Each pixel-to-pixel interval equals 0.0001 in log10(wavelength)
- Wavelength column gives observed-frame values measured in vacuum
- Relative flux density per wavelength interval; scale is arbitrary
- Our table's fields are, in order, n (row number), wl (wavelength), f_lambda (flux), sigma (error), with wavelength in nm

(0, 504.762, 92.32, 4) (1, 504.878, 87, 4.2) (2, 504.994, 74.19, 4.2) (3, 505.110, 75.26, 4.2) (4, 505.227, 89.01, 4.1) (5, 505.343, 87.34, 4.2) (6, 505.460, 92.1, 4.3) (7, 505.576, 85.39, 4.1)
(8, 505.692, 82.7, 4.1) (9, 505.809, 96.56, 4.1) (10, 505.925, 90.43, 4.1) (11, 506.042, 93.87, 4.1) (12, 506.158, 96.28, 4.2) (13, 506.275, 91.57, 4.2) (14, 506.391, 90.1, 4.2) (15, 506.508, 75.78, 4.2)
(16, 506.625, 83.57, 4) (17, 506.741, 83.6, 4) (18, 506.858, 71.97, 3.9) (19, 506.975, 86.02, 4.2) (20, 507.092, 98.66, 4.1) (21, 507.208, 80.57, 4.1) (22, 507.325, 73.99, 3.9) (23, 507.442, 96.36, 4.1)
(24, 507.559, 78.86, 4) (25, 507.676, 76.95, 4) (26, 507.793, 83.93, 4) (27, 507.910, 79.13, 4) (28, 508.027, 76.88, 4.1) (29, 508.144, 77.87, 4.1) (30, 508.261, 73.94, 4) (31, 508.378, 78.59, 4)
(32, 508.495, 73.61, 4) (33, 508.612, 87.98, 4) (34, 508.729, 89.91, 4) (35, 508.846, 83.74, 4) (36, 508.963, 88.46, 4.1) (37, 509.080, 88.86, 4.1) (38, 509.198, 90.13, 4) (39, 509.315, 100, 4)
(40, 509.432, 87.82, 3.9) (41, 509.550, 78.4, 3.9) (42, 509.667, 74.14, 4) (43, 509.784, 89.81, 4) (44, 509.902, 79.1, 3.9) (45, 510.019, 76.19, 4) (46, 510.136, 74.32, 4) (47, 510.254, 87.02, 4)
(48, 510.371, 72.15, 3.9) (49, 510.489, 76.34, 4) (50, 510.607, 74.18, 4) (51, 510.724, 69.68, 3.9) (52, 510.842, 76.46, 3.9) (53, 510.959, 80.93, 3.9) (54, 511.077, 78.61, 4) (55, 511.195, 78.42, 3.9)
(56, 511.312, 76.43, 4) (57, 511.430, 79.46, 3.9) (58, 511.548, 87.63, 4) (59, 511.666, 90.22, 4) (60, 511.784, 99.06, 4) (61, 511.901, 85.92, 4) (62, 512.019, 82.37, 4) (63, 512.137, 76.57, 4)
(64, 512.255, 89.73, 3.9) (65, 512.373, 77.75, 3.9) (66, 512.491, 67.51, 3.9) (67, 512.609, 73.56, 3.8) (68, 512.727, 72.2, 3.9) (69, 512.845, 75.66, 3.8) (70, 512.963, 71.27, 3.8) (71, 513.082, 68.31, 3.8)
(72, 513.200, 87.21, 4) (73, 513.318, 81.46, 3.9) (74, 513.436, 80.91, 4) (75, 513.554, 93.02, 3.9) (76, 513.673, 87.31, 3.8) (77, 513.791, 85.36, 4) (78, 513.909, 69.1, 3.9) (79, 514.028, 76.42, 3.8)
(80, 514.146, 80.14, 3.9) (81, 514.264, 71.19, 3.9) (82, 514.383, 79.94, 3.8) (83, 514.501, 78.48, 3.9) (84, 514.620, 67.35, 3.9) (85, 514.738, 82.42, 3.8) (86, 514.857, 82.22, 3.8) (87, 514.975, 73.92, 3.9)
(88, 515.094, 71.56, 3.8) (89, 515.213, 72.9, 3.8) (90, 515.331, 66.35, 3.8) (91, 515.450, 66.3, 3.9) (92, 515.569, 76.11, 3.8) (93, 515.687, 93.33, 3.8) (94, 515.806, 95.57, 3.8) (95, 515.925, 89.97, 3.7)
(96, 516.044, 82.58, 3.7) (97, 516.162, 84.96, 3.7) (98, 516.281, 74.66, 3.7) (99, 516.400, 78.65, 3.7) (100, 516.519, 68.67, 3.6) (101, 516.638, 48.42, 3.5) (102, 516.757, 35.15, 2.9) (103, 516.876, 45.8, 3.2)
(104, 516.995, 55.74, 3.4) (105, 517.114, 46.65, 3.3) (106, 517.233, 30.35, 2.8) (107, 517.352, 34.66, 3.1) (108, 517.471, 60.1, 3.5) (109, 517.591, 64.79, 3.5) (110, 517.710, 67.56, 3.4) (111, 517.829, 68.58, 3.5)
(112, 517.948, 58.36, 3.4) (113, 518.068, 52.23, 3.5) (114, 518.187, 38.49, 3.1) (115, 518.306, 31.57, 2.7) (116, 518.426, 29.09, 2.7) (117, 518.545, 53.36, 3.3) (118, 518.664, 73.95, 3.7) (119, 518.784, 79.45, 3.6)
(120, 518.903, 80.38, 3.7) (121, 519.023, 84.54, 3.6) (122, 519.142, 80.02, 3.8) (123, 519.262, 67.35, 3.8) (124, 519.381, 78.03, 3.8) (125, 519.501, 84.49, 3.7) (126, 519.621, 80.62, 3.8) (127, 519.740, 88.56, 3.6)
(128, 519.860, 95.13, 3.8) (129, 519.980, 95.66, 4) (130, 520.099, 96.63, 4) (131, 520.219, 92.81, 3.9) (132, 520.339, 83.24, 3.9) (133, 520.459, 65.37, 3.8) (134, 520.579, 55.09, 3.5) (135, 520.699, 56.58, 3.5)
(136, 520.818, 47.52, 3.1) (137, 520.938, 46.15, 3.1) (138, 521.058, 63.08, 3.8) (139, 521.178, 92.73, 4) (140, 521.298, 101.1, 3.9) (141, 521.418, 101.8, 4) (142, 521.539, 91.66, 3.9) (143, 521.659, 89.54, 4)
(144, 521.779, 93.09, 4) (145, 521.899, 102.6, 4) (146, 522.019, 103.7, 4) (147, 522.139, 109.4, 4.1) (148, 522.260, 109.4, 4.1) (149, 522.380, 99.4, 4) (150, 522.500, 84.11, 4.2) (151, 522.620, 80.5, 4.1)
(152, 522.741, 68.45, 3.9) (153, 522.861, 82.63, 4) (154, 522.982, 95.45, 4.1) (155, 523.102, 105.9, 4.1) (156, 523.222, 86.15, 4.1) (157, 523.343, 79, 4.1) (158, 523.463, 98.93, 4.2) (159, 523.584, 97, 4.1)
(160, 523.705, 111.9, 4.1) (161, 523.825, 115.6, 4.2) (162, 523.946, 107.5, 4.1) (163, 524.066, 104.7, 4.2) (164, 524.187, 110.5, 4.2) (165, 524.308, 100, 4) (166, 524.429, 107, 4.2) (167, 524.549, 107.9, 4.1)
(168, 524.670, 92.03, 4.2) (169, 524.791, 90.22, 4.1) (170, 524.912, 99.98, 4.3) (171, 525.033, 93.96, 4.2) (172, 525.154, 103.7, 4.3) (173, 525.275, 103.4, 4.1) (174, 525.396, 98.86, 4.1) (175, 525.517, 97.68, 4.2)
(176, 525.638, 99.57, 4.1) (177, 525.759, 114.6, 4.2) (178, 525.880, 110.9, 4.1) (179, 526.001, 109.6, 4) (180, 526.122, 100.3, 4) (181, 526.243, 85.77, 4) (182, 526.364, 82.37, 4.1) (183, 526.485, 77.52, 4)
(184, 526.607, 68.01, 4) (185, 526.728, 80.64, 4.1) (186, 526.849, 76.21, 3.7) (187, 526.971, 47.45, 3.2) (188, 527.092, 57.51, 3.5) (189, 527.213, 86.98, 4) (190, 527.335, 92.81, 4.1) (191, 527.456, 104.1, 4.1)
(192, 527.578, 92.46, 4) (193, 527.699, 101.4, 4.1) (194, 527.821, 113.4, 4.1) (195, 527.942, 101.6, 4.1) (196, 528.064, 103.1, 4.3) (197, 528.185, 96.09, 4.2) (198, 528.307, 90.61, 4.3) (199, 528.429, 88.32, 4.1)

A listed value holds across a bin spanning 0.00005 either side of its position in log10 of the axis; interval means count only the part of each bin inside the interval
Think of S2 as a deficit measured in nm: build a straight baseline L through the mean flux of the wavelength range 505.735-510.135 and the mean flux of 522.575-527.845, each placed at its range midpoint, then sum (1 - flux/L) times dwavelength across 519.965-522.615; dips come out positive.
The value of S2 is 0.19 nm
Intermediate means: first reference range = 84.3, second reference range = 94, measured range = 85.2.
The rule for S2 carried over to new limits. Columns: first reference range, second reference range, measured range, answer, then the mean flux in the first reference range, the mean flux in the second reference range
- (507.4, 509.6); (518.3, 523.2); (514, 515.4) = 0.127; 83.7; 81.6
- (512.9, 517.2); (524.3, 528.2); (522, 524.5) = -0.267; 73.9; 93.7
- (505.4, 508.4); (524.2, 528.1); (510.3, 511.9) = 0.117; 84.5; 93.9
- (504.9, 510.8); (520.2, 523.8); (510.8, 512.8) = 0.082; 83.3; 86.7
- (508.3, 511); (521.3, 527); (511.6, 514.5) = 0.163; 81.6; 95.5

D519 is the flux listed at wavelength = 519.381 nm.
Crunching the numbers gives 78.03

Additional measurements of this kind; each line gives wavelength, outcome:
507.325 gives 73.99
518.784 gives 79.45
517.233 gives 30.35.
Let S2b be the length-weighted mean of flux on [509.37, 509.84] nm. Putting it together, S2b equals 82.7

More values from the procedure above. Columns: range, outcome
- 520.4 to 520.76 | 59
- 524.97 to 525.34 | 100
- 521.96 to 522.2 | 106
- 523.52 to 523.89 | 108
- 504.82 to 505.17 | 78.8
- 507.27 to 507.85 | 82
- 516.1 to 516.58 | 76.8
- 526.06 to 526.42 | 89.8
